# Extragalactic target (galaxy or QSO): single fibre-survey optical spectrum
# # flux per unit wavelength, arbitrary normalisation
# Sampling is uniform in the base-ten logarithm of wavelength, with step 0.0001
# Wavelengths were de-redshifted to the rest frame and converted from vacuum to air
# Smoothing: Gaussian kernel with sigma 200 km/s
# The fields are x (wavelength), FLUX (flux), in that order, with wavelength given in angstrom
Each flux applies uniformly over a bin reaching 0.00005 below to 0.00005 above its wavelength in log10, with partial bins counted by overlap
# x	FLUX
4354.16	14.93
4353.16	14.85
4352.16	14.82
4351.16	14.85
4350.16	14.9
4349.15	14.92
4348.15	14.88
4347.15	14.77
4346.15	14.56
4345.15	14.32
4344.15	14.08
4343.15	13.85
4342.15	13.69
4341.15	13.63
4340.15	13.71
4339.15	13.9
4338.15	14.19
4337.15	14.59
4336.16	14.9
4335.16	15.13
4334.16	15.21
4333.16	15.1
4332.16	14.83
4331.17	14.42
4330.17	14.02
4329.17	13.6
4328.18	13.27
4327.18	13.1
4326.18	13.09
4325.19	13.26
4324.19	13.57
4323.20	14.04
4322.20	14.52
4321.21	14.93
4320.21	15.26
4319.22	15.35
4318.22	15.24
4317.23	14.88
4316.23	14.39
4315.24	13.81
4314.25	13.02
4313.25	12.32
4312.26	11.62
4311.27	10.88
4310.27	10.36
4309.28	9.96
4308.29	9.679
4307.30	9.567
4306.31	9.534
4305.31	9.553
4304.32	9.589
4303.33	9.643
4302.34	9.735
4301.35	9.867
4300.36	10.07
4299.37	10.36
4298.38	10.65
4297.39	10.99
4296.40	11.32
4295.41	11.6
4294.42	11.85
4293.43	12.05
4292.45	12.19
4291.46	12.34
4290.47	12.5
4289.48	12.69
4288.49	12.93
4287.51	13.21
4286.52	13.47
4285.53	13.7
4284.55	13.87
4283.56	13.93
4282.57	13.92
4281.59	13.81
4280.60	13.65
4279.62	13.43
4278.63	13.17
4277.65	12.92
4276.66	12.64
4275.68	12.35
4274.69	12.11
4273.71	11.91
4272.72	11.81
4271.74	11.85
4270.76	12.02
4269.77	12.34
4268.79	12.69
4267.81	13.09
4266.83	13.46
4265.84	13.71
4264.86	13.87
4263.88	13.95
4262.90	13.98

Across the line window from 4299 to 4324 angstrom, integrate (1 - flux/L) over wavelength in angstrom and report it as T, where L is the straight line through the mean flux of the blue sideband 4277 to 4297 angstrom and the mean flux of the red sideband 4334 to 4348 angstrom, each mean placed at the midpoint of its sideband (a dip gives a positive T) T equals 2.99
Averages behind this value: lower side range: 12.9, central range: 12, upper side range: 14.3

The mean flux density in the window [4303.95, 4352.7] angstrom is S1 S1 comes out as 13.5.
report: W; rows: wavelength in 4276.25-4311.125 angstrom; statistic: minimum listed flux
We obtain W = 9.534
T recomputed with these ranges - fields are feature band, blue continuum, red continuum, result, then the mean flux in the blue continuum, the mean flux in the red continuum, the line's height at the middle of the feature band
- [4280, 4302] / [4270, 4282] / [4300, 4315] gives -1.3 angstrom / 12.6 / 10.4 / 11.6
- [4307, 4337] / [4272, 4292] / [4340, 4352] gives 0.8 angstrom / 13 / 14.4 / 13.9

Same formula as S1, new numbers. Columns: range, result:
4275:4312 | 11.7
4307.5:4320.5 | 12.7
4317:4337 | 14.4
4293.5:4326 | 11.9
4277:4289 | 13.5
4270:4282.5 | 12.7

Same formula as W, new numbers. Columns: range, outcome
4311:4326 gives 10.88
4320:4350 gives 13.09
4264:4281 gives 11.81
